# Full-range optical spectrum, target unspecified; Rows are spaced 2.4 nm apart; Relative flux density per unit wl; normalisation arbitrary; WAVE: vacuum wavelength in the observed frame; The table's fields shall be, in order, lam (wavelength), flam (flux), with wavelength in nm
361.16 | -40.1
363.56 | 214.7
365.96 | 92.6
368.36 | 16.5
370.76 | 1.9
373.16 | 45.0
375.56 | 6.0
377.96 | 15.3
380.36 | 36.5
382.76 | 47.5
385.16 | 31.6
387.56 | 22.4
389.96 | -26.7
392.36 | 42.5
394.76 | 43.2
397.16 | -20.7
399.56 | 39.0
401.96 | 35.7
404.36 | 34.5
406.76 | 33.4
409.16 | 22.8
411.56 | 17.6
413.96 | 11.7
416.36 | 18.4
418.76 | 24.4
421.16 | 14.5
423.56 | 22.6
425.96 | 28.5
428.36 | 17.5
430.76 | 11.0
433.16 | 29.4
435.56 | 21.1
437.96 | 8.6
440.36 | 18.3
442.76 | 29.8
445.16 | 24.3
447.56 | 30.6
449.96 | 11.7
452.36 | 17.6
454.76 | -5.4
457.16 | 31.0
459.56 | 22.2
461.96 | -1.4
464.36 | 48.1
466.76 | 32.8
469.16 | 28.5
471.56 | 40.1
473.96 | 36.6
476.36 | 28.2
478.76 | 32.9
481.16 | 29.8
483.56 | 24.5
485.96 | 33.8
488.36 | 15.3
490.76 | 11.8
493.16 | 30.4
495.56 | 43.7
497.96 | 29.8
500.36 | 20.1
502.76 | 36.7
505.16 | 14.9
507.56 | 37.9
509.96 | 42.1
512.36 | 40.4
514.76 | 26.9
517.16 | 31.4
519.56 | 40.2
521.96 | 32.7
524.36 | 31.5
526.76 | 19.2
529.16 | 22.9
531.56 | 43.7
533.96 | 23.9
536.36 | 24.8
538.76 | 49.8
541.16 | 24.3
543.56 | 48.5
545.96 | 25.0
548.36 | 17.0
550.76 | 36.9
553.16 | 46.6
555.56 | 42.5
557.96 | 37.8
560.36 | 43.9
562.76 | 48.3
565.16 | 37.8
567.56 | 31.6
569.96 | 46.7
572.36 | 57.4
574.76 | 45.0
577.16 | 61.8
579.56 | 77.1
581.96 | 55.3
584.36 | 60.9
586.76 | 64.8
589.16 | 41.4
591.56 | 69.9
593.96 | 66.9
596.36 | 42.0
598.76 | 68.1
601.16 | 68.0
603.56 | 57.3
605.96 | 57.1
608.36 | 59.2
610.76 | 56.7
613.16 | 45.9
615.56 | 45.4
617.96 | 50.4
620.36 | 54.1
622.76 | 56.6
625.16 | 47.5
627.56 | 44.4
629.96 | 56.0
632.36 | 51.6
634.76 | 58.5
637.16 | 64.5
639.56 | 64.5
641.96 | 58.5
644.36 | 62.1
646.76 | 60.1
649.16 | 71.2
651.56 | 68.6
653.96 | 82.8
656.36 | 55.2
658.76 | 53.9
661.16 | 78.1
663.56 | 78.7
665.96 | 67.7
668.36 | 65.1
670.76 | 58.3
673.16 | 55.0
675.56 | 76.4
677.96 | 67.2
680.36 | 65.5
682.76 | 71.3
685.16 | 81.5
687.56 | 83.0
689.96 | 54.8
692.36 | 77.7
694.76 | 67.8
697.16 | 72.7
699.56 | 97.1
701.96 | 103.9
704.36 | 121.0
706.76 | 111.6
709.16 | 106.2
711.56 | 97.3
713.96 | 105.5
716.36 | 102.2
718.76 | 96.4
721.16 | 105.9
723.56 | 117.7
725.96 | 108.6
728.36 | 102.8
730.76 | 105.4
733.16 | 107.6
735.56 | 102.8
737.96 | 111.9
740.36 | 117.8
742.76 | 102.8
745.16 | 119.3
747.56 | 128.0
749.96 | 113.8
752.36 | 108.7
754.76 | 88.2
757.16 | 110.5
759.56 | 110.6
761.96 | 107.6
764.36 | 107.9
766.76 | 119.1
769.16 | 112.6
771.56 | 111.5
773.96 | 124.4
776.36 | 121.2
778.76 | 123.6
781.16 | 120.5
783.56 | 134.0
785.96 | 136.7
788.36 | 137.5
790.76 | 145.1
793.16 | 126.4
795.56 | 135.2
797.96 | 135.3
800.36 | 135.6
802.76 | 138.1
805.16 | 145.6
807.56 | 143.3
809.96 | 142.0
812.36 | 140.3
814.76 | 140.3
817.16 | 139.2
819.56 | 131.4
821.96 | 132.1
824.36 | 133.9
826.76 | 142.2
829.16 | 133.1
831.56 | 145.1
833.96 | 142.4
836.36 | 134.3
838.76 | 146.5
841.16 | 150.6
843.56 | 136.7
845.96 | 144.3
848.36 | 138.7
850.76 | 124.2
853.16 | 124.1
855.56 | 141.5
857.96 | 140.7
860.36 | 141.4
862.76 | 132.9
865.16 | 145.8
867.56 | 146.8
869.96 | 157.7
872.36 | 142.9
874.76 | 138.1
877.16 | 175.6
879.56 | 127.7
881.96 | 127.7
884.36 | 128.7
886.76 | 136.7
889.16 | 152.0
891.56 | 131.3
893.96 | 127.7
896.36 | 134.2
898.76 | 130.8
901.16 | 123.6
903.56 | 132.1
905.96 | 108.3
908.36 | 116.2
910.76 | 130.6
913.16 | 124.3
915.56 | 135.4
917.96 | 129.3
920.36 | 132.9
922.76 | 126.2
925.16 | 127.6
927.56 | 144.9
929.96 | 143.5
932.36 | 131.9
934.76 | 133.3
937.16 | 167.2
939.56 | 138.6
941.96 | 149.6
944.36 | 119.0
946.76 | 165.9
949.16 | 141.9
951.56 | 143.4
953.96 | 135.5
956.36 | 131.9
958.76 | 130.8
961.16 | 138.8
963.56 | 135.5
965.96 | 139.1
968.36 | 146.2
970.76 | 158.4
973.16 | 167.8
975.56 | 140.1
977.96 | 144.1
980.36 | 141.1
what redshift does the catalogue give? 0.753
